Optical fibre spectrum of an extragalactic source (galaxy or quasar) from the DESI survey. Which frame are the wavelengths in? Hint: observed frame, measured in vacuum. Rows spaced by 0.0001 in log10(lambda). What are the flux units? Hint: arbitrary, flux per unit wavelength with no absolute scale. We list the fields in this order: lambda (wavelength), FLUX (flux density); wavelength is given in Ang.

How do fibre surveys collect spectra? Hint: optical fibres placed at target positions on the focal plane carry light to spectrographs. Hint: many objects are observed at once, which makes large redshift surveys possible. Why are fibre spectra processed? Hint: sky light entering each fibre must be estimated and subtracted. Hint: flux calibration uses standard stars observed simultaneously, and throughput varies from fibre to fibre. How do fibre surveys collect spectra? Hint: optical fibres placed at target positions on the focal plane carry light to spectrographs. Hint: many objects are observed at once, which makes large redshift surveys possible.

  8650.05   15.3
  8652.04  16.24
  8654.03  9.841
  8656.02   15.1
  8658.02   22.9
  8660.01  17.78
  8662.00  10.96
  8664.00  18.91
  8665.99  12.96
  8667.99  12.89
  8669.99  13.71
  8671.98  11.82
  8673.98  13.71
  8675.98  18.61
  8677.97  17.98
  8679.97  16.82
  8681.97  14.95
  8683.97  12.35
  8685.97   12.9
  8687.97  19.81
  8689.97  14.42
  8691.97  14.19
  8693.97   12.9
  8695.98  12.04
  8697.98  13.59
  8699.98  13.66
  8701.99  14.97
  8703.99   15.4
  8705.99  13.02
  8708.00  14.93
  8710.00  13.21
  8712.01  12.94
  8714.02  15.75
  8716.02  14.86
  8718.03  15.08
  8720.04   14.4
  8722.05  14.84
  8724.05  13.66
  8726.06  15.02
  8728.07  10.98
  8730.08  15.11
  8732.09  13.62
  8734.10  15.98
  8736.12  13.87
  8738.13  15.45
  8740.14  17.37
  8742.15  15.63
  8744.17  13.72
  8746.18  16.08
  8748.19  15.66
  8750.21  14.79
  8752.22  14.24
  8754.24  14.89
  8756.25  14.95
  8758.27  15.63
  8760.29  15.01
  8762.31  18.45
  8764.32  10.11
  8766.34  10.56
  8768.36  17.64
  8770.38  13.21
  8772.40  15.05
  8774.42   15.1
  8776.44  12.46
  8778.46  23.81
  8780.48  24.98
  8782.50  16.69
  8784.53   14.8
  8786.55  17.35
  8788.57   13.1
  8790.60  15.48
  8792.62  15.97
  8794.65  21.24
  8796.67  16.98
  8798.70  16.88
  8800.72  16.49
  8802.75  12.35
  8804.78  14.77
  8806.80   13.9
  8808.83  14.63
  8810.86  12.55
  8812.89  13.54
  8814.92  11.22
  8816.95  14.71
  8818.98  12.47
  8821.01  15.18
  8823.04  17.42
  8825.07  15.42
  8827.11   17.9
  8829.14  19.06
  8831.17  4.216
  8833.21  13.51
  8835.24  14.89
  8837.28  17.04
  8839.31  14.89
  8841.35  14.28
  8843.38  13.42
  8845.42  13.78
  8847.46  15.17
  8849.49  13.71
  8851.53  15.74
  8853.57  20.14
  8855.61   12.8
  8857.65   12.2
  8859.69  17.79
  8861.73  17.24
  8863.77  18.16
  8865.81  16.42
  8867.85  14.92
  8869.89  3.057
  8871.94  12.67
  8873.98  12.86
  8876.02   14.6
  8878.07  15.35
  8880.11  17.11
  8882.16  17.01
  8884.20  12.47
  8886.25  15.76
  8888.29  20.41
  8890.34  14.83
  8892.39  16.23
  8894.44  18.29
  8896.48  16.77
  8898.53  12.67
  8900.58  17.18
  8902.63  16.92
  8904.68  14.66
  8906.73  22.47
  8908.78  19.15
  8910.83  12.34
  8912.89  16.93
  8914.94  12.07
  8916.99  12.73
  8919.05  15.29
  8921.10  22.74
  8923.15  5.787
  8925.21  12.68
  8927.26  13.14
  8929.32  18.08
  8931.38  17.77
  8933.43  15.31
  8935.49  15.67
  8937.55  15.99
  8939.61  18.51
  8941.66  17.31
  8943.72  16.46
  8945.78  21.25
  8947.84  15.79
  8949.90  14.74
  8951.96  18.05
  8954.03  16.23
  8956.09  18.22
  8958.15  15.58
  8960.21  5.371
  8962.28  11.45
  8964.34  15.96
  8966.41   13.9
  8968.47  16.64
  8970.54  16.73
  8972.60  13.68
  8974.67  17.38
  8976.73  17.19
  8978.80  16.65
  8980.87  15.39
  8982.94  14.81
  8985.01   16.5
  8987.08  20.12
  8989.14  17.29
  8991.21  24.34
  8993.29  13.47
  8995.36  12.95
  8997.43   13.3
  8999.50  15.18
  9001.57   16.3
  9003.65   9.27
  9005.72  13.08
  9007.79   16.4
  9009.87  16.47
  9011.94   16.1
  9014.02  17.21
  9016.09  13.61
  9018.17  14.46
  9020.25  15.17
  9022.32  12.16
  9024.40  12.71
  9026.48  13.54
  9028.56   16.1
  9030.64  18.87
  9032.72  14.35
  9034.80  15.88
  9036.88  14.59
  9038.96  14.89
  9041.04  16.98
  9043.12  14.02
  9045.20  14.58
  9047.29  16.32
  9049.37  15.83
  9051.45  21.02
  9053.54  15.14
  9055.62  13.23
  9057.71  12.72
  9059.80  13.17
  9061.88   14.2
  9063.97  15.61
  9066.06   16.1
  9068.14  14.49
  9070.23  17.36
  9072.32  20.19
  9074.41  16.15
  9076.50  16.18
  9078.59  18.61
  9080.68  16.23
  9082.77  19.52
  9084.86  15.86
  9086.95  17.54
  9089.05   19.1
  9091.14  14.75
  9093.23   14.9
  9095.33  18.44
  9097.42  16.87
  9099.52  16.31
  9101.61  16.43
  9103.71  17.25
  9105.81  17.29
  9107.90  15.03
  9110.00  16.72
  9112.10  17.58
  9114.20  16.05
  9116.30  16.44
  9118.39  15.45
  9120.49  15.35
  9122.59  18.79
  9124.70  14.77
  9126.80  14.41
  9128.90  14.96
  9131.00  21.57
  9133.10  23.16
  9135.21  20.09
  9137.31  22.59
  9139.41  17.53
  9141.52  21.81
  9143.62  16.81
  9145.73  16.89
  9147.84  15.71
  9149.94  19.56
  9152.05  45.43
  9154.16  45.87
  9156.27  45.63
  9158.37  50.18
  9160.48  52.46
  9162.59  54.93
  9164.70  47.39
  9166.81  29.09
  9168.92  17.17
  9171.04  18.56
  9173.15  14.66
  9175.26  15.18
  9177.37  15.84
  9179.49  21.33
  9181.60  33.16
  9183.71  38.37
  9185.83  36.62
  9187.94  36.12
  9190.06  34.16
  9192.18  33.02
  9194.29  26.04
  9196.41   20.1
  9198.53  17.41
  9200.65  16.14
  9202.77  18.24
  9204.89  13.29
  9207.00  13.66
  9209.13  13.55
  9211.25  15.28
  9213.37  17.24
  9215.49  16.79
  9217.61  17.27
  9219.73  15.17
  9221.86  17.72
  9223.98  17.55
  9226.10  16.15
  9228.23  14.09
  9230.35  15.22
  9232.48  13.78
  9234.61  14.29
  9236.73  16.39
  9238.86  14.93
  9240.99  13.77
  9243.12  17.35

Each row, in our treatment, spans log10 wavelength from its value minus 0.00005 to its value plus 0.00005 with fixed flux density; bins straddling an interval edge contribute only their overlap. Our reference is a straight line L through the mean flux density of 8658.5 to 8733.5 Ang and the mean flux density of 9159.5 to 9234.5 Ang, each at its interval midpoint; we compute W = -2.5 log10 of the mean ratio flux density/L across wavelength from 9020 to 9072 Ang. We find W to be 0.322 mag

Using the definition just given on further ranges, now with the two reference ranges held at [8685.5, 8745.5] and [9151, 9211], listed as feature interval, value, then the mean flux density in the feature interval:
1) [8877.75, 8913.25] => 0.219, 16.5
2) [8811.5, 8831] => 0.210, 14.7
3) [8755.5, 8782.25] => 0.015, 16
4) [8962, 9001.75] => 0.386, 16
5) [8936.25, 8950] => 0.245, 17.3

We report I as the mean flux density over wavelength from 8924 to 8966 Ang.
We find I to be 15.6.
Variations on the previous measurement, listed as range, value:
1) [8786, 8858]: 14.9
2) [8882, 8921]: 16.1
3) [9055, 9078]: 15.5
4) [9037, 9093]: 16.1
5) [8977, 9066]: 15.4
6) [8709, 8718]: 14.3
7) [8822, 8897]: 15.1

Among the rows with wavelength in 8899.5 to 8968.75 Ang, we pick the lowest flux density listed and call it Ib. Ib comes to 5.371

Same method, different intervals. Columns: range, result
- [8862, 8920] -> 3.057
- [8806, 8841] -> 4.216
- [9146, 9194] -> 14.66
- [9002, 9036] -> 9.27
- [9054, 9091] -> 12.72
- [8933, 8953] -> 14.74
